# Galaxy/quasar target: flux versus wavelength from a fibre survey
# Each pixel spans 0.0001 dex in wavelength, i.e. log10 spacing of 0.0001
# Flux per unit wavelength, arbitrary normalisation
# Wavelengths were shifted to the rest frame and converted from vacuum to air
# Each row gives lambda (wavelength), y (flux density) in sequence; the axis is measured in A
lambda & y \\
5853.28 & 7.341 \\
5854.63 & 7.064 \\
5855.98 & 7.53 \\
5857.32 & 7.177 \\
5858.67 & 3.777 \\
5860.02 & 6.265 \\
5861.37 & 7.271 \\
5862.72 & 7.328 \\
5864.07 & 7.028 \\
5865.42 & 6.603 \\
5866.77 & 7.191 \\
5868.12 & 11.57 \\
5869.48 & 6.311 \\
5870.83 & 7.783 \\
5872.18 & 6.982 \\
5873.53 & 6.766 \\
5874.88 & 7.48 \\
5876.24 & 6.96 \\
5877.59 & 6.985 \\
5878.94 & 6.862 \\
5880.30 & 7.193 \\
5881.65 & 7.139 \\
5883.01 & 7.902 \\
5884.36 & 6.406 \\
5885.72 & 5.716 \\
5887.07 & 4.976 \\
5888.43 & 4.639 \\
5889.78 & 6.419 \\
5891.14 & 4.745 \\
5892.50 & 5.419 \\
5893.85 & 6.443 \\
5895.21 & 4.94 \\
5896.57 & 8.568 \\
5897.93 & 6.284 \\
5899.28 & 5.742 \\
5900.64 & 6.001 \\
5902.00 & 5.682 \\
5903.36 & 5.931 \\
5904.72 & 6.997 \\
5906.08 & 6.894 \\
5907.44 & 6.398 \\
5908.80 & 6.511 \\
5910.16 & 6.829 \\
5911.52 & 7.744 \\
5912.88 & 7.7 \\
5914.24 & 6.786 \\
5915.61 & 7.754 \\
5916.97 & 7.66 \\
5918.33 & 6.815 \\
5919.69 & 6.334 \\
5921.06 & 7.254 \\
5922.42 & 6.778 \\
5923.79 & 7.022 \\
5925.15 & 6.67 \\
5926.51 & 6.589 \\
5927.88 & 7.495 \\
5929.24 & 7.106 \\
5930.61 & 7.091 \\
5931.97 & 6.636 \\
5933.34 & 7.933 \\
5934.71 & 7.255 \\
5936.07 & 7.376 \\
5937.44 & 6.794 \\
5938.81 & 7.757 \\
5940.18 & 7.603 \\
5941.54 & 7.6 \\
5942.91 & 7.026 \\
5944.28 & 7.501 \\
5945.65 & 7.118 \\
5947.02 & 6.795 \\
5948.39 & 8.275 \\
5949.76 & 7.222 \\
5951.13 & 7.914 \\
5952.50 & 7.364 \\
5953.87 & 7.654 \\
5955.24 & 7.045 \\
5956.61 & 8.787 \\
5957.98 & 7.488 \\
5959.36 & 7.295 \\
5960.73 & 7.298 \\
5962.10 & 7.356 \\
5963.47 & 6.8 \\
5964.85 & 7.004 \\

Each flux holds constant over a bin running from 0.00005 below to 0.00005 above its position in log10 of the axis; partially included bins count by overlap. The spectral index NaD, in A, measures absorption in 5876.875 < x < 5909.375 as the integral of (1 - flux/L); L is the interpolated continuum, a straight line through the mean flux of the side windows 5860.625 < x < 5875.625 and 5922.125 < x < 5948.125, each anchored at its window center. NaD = 4.8 A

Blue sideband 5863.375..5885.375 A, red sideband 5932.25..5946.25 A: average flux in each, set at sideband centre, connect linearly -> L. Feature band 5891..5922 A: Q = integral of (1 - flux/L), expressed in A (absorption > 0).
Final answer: 3.0 A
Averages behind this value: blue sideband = 7.3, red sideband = 7.37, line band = 6.62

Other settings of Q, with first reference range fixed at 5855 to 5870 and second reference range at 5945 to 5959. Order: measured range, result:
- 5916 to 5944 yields 1.1 A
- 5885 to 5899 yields 2.8 A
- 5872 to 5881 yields 0.2 A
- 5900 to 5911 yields 1.3 A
